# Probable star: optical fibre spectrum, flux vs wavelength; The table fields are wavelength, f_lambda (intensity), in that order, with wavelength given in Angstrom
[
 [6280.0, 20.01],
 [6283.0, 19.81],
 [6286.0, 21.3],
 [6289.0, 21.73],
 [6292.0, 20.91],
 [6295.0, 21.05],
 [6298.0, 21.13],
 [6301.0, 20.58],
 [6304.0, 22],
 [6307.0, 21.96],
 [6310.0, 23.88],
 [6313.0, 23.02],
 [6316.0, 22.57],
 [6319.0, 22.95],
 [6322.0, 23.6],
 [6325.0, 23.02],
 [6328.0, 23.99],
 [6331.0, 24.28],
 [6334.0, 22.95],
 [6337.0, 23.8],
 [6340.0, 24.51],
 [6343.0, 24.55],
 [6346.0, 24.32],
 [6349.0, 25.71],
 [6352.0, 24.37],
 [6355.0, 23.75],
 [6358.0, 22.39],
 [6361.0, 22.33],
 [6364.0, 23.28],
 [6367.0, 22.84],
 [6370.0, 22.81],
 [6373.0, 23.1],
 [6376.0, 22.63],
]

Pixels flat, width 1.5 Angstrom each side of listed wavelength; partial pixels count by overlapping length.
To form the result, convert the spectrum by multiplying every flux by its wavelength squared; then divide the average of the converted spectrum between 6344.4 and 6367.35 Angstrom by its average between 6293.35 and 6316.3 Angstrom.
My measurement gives 1.09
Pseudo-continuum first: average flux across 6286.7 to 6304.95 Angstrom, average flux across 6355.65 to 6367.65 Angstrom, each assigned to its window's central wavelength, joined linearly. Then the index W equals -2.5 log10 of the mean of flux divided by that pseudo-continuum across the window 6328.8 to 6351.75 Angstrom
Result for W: -0.09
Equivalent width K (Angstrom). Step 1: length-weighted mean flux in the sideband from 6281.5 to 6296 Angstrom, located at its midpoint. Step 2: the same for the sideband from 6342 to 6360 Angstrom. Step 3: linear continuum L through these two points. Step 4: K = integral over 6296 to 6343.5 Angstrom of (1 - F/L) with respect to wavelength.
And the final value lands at -1.0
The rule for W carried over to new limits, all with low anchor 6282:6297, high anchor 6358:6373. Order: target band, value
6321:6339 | -0.080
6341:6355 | -0.103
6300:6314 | -0.045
